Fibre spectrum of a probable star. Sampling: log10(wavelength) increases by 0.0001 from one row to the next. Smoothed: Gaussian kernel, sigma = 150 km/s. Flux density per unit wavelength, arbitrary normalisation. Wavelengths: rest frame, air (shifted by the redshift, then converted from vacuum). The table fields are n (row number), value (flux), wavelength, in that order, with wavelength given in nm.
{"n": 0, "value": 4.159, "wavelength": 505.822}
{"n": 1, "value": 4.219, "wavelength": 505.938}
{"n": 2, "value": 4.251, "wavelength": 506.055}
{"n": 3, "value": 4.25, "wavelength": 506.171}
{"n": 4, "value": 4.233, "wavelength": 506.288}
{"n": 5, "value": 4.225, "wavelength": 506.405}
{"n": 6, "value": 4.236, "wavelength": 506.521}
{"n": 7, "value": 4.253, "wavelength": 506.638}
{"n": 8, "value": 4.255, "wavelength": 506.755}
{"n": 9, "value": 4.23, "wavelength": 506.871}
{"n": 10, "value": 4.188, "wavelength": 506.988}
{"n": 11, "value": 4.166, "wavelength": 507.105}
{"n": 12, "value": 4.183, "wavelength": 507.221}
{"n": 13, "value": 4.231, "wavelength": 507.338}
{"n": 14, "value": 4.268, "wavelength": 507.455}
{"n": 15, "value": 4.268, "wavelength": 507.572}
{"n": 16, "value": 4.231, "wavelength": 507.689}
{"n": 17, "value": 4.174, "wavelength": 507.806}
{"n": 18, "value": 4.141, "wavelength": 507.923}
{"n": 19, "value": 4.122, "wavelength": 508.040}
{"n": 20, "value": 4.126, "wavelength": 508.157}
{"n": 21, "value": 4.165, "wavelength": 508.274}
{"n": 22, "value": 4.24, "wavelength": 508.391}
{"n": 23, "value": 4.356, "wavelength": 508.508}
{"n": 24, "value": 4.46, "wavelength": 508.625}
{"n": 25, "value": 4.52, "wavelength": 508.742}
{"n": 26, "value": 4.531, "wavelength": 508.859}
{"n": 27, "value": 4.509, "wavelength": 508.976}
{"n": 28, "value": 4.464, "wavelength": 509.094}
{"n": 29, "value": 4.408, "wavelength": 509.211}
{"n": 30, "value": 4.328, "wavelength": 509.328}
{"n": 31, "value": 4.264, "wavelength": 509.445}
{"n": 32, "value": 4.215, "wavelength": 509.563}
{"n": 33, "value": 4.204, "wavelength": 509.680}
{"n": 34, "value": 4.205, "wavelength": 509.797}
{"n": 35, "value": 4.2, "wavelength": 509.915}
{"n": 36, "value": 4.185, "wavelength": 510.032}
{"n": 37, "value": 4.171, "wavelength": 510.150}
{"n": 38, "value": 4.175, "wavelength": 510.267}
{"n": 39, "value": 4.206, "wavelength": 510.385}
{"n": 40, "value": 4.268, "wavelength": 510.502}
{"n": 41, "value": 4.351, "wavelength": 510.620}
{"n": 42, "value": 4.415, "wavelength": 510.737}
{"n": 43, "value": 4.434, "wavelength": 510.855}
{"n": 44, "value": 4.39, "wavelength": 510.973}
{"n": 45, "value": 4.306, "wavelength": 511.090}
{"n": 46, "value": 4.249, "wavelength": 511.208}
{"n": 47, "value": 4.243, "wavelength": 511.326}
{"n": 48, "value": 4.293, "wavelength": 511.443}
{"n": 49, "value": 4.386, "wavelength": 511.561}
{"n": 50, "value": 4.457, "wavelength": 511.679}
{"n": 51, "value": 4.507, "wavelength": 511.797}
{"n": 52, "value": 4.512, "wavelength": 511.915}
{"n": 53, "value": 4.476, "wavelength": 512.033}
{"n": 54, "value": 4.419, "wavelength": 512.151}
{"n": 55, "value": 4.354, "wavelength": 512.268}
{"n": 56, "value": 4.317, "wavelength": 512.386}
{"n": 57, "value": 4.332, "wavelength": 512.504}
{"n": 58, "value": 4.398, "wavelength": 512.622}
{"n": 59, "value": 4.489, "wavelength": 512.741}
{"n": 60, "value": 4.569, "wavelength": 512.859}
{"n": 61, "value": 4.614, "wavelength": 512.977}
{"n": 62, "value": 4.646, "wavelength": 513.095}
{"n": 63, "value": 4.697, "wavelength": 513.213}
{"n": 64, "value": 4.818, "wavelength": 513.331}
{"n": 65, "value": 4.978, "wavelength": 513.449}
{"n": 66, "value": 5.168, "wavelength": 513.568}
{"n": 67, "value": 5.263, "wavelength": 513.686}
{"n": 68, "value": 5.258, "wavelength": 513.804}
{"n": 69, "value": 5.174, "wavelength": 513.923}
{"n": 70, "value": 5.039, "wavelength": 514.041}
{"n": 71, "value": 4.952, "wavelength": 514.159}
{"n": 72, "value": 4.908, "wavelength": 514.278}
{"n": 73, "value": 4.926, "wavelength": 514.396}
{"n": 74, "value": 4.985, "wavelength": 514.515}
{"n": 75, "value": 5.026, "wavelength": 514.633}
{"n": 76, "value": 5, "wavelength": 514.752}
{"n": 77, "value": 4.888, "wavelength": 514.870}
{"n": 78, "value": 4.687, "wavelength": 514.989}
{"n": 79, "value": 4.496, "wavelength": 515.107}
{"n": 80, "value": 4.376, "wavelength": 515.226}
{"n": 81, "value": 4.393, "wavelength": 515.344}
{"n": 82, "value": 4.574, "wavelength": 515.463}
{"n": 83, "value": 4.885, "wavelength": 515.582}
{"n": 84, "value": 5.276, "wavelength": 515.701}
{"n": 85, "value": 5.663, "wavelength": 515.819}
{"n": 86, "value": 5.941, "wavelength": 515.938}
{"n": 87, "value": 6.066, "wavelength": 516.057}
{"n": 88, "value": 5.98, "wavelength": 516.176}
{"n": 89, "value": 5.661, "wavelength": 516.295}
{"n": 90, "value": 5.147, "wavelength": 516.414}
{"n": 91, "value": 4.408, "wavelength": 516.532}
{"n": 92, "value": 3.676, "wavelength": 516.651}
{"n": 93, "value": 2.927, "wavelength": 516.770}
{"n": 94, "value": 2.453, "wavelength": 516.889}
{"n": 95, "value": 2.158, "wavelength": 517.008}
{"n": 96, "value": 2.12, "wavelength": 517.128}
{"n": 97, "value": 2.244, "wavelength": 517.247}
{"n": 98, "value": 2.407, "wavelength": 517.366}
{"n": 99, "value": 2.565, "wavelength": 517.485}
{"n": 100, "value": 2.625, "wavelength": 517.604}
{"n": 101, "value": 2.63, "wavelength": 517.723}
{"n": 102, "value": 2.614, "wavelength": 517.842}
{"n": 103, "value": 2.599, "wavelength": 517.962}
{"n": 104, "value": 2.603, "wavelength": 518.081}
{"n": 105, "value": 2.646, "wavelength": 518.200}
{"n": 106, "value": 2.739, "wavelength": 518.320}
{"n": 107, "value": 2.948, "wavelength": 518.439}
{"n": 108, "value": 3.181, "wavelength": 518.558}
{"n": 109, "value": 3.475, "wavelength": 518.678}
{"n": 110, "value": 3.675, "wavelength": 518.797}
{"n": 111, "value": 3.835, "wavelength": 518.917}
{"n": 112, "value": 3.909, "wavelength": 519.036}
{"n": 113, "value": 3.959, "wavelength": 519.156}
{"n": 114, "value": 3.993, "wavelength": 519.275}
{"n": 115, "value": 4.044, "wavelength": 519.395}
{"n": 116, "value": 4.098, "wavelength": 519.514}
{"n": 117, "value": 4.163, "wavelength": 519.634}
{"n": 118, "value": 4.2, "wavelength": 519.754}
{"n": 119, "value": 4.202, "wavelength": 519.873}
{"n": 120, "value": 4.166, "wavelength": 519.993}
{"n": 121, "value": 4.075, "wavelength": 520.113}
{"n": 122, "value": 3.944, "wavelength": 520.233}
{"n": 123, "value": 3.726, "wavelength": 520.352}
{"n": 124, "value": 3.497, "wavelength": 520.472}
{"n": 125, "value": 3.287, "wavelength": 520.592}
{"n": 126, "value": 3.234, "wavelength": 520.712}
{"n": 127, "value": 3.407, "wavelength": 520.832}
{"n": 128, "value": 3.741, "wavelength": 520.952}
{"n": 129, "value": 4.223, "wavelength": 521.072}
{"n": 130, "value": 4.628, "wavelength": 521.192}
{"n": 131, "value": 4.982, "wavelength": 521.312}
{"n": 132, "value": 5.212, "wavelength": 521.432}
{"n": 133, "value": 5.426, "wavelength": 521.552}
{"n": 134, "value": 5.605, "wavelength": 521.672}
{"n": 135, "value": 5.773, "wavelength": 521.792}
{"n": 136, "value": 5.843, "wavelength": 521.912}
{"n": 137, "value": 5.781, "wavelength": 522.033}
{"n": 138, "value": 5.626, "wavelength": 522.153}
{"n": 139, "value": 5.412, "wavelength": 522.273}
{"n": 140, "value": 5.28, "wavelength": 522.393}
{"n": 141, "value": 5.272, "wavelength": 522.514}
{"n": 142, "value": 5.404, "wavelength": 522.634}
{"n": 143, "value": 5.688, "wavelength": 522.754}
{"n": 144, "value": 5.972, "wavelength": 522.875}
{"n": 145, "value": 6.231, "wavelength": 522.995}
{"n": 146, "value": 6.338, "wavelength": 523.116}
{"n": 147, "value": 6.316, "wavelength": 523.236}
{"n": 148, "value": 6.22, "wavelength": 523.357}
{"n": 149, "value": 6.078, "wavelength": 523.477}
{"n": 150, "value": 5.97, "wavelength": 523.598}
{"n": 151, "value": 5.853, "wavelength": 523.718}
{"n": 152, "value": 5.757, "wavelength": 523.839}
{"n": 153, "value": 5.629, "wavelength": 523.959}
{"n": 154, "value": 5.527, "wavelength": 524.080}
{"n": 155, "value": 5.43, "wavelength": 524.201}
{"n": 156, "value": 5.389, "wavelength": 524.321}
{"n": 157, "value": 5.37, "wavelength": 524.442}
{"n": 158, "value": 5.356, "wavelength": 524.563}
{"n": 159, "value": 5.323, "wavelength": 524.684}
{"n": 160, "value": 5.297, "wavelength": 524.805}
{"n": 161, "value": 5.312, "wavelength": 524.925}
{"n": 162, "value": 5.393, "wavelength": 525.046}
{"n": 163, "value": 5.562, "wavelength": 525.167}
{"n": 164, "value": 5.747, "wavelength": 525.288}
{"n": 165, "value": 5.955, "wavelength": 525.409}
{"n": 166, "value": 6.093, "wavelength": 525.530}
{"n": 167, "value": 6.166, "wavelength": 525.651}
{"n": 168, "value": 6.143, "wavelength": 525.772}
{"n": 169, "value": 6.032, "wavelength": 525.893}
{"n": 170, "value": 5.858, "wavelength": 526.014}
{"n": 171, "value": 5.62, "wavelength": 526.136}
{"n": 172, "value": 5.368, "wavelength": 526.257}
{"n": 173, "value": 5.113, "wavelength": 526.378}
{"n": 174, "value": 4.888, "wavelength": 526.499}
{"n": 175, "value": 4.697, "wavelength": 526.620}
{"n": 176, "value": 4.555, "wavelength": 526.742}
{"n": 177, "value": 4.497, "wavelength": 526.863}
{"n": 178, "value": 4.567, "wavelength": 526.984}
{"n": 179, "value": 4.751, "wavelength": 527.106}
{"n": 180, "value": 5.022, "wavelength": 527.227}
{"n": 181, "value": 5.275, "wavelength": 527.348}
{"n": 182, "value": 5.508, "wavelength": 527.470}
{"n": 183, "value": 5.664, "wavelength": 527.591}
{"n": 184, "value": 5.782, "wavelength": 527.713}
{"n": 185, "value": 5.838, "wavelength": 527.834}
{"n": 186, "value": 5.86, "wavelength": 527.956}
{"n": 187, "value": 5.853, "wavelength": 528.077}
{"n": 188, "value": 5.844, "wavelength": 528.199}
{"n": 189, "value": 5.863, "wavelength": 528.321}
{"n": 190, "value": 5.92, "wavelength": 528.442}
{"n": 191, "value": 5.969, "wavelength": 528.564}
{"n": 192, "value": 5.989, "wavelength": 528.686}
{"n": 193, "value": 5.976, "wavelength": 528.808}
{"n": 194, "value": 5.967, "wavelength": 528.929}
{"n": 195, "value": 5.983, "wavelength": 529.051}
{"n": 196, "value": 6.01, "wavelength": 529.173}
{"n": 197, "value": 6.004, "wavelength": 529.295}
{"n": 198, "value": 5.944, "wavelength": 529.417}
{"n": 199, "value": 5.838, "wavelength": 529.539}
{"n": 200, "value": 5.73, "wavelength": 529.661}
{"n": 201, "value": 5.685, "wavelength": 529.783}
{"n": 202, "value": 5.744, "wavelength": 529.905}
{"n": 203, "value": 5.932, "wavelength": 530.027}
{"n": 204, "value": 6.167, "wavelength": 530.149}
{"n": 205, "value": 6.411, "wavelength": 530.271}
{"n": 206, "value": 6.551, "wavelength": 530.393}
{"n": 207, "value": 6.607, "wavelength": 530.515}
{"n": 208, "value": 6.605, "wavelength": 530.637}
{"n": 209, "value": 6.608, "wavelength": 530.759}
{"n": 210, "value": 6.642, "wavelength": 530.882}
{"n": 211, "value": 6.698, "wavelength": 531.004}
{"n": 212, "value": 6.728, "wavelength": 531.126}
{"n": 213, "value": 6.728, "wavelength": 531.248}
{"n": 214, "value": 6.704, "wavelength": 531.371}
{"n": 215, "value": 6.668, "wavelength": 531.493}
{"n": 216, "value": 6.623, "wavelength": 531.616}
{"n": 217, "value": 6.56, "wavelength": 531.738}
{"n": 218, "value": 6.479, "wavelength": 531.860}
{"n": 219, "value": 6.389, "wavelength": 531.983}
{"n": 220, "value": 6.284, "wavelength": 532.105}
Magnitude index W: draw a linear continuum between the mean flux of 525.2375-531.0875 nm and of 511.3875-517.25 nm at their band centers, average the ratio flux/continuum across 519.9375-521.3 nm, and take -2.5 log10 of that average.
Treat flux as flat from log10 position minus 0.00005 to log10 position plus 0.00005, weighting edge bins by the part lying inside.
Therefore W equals 0.31 mag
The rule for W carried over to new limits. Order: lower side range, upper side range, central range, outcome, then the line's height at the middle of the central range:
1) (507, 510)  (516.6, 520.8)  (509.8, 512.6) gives -0.08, 4.01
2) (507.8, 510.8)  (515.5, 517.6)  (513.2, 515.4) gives -0.19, 4.13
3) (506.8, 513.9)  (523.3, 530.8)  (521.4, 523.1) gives -0.06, 5.33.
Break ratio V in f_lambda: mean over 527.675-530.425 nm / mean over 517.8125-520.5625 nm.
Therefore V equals 1.66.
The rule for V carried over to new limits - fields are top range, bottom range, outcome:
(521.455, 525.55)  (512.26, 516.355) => 1.15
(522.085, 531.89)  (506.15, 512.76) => 1.35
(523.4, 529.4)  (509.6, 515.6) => 1.22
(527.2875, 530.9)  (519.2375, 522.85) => 1.30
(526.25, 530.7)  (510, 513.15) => 1.30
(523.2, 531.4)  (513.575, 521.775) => 1.41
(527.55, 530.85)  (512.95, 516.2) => 1.20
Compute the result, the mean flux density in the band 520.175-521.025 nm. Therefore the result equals 3.56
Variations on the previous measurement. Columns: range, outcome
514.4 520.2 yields 3.93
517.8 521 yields 3.56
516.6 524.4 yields 4.29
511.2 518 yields 4.37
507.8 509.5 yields 4.33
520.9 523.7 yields 5.53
